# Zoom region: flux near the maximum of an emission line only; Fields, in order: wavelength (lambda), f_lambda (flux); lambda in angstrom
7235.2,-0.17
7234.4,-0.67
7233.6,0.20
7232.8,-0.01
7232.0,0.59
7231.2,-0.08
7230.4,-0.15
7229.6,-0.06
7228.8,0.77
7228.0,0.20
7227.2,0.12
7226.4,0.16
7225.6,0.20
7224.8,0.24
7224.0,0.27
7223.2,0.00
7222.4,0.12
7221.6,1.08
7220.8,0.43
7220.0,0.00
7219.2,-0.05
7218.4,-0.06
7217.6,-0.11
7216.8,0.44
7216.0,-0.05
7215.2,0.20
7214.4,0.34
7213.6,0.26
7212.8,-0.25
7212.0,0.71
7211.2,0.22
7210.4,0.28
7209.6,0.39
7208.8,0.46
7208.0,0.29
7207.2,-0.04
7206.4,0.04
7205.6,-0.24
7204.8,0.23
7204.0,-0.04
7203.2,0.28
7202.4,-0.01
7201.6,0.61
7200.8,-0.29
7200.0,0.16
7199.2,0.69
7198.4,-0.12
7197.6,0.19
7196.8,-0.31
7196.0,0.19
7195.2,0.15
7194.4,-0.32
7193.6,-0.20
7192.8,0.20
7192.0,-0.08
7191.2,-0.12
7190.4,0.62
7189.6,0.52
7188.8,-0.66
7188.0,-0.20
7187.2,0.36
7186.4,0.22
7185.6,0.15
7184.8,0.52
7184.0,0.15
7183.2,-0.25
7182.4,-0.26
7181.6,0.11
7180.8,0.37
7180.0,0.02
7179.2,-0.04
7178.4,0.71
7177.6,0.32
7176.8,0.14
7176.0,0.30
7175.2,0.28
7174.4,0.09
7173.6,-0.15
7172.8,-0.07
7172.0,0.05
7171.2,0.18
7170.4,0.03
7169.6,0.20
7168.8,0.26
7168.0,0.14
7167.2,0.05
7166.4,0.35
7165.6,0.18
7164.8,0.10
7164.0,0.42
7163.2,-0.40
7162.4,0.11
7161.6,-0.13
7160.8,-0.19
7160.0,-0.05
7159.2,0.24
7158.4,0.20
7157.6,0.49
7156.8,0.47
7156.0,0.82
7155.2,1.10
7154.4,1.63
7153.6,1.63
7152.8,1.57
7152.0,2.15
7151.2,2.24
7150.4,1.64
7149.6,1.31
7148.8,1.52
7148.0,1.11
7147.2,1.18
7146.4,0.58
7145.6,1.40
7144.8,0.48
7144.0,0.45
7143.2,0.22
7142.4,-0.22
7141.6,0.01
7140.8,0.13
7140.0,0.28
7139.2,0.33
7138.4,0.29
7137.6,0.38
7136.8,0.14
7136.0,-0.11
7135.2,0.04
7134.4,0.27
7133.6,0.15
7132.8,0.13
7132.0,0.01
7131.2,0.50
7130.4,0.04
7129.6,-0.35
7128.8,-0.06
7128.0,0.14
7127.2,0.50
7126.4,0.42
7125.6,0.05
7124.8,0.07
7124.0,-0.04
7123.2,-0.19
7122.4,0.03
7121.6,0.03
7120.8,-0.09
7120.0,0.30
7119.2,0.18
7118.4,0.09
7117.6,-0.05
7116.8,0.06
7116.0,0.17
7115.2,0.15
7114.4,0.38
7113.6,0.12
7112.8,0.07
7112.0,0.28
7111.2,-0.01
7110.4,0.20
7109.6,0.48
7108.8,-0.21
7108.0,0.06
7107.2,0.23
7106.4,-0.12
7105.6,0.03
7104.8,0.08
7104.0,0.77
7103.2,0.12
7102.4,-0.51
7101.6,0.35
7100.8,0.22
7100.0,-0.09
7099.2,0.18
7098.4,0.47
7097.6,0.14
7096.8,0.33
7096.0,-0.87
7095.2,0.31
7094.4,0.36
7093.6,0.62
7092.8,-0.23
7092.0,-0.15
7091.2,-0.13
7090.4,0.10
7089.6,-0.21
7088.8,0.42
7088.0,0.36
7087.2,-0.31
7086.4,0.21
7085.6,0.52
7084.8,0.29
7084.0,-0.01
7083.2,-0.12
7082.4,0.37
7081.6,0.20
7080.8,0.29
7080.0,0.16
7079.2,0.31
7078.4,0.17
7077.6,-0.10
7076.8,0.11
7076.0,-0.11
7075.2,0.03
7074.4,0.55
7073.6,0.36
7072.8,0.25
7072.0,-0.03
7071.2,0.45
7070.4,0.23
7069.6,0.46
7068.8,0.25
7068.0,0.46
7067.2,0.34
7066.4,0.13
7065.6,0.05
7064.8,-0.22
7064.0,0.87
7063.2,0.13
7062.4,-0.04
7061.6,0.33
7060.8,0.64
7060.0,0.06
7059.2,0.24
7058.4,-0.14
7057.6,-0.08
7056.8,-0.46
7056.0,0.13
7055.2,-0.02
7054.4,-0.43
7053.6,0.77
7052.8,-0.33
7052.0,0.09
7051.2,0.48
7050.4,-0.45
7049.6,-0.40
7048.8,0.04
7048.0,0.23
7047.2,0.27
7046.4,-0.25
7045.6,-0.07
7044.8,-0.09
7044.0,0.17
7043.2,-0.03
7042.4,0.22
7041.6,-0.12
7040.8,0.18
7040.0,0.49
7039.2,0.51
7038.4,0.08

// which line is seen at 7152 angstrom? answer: [O II] 3727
